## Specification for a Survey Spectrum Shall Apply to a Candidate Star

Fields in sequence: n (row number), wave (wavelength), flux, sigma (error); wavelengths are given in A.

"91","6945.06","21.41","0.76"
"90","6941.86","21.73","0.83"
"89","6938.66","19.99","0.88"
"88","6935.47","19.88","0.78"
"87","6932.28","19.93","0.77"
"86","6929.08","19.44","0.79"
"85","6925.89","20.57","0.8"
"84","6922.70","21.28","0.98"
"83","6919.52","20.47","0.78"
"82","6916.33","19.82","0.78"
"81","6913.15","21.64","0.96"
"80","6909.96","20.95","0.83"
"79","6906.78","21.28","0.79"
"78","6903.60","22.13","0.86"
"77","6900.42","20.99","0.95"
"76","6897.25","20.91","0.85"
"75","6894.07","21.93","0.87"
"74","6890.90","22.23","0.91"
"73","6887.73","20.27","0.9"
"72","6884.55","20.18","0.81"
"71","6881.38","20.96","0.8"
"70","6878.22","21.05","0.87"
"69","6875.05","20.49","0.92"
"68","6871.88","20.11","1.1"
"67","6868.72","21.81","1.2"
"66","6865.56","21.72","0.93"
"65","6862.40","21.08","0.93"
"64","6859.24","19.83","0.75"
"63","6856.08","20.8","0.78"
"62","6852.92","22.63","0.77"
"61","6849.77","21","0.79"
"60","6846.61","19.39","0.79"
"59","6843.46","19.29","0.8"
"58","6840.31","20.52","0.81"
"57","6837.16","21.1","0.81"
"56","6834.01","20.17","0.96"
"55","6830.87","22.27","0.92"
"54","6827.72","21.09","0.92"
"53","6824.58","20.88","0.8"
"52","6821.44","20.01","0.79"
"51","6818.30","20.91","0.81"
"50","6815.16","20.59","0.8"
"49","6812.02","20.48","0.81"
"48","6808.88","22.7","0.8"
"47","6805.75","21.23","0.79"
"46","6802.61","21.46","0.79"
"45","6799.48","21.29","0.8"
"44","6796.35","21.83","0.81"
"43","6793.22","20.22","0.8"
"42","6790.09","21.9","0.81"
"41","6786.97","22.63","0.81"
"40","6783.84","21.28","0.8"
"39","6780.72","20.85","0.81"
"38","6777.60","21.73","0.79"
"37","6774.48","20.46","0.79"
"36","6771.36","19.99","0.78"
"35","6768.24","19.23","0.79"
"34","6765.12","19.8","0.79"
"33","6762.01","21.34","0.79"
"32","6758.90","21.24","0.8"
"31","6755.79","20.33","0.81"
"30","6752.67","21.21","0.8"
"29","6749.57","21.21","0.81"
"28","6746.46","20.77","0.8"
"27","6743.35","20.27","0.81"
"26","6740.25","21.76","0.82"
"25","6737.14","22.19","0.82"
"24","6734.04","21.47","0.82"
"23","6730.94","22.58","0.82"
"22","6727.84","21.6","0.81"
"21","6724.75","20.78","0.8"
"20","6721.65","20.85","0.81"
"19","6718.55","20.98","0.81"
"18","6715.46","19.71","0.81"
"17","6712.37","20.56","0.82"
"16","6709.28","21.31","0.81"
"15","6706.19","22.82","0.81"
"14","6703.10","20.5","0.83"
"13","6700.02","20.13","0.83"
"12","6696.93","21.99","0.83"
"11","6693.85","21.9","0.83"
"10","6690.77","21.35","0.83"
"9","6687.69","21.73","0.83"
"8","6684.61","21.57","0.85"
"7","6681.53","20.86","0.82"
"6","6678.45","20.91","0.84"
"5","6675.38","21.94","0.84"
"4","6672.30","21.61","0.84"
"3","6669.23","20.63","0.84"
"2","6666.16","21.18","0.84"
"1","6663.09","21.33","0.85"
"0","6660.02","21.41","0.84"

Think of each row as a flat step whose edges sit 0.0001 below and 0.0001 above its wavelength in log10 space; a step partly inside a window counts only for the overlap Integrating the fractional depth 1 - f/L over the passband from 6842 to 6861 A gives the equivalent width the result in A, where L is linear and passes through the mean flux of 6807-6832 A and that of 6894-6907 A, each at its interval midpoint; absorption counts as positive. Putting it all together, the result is 0.6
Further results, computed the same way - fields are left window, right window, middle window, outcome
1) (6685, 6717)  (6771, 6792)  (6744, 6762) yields 0.3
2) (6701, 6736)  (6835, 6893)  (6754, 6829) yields 0.1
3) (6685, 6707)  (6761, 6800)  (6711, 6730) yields 0.4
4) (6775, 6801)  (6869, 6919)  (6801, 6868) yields 1.0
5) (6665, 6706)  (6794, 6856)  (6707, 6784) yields 0.8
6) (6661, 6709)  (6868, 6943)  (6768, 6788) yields 0.2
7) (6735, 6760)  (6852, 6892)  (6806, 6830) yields 0.0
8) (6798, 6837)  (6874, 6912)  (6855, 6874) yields 0.2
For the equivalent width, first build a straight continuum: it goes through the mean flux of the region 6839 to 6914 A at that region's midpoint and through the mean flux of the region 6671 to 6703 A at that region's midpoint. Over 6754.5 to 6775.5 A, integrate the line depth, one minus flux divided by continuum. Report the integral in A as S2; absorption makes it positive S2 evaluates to 0.8 A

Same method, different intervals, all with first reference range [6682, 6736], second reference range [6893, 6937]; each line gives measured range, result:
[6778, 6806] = -0.46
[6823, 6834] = -0.13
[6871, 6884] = 0.15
